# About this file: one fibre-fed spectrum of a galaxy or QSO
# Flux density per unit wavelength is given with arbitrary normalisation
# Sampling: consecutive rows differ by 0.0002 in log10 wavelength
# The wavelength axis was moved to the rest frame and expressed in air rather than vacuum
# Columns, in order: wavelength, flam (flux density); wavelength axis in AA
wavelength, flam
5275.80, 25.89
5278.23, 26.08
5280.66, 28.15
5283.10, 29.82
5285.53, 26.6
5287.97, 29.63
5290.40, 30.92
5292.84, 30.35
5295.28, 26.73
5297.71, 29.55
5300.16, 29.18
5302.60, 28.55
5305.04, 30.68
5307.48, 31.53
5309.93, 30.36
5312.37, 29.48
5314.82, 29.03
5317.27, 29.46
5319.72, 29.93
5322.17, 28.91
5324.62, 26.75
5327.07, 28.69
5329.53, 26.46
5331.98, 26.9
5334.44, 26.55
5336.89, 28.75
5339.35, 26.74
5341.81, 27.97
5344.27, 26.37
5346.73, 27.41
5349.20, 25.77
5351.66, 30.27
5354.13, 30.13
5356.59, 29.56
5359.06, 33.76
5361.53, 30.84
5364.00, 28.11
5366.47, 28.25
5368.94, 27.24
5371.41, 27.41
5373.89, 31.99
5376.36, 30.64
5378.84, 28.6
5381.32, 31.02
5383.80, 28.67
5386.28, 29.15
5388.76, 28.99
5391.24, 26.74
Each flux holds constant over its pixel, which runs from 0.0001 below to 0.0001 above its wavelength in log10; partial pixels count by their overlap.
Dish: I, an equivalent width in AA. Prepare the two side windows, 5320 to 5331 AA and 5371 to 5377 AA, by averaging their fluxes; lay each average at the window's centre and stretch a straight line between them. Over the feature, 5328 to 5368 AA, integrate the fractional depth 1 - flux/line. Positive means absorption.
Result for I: 0.9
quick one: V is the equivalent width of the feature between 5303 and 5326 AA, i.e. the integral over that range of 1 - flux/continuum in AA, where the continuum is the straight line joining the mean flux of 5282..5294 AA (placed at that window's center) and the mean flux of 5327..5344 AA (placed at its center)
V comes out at -1.0 AA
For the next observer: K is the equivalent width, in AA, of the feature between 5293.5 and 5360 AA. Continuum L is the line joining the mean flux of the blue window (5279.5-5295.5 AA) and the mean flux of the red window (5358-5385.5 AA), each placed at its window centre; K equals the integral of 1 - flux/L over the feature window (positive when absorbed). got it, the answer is 1.3 AA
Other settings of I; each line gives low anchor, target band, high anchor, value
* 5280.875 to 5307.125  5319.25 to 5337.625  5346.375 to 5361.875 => 1.1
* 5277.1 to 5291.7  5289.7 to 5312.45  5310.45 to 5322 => -0.5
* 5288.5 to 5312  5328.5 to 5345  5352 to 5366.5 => 1.6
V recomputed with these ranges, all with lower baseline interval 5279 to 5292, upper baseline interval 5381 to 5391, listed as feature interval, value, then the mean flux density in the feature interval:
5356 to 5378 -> -0.5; 29.7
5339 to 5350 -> 0.8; 26.9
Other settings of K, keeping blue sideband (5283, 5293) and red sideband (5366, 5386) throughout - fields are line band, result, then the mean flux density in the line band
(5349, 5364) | -0.5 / 30.2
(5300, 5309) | -0.2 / 30.1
